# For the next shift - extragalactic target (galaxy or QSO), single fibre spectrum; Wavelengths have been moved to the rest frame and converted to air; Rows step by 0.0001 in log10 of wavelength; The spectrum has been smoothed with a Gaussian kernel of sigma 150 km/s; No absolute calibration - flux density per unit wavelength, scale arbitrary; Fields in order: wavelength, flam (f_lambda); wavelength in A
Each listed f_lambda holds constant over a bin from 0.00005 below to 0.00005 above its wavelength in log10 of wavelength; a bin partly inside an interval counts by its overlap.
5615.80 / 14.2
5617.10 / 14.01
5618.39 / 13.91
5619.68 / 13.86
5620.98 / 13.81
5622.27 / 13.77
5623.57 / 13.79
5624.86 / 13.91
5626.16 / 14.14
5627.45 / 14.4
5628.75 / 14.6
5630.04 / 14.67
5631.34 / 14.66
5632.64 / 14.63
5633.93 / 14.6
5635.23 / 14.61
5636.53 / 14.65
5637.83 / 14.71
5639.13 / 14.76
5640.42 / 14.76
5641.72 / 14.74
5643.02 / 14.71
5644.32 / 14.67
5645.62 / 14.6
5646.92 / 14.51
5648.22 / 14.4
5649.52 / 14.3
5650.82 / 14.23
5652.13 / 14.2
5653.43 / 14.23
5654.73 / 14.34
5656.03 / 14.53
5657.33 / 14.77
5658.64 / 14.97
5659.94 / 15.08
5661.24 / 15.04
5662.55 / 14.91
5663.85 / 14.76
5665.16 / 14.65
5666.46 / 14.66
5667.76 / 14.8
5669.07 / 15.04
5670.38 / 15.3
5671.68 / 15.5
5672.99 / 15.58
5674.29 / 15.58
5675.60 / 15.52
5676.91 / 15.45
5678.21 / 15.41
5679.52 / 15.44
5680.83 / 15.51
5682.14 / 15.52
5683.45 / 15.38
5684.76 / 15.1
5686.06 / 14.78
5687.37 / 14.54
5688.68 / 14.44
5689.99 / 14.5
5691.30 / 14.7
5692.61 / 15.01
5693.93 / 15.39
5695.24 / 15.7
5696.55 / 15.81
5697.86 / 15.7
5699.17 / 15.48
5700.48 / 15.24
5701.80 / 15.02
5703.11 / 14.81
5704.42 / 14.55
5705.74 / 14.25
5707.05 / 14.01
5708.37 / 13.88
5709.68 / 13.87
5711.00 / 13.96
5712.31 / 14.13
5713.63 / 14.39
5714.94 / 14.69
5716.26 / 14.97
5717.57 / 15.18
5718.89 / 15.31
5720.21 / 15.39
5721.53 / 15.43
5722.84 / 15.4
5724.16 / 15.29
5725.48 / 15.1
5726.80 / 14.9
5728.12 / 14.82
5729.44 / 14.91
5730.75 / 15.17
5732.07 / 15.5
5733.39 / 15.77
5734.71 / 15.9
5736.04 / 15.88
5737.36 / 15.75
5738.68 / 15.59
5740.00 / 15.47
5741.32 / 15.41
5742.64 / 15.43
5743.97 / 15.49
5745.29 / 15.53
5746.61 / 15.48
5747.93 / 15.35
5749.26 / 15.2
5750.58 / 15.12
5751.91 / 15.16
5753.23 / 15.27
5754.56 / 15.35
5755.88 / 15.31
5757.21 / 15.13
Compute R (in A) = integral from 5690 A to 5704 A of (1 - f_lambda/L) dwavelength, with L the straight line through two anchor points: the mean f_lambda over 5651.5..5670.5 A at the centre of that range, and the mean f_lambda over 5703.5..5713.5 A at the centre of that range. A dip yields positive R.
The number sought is -0.9 A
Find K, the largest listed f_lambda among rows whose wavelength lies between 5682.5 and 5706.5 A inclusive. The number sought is 15.81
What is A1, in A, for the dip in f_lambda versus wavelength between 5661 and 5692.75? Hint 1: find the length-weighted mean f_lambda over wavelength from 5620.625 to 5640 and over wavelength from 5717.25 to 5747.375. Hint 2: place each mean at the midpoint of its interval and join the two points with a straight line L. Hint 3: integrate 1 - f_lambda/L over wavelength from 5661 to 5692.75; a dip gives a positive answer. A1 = -0.5 A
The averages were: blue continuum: 14.4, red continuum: 15.4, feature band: 15.1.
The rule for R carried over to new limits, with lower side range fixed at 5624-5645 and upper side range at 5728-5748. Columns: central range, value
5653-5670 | 0.1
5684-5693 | 0.2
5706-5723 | 0.7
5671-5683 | -0.4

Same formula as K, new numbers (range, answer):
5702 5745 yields 15.9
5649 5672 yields 15.5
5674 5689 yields 15.58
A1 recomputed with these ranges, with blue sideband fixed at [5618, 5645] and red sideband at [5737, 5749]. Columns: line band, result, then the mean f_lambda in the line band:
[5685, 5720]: 0.7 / 14.8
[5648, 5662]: 0.1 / 14.6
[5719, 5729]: 0.1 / 15.2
